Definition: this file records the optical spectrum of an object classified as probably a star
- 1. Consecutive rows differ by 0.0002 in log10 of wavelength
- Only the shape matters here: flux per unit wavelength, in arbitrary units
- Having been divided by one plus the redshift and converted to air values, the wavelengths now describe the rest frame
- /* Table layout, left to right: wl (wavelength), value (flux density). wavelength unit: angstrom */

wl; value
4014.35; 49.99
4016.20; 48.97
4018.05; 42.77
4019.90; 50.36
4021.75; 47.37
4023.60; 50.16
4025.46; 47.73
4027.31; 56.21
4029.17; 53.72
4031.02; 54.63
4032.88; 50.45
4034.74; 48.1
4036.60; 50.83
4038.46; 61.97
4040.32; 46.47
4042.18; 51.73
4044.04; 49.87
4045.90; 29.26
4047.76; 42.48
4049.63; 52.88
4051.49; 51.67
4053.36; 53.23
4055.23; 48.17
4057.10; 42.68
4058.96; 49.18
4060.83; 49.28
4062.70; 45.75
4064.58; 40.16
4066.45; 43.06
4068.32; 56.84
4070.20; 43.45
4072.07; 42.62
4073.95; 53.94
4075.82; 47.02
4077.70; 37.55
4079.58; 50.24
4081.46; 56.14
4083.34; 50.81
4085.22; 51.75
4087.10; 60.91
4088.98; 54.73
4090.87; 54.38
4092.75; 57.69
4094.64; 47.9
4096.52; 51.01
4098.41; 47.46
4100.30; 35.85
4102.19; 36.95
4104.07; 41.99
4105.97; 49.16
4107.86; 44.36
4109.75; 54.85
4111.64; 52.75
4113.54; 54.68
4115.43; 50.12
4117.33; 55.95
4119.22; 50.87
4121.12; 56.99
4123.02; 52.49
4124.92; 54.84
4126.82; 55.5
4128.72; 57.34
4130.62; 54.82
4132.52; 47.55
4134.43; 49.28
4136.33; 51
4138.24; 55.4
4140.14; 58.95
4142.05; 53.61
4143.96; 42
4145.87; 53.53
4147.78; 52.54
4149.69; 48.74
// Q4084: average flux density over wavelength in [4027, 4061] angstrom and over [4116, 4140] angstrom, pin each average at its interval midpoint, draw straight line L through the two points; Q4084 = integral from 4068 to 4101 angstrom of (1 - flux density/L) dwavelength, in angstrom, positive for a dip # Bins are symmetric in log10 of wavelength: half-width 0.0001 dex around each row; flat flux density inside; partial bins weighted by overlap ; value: 1.0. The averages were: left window 49.5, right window 53.6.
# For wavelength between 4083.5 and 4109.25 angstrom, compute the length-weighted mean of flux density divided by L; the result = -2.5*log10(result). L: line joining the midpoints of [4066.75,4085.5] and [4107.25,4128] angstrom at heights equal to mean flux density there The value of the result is 0.041 mag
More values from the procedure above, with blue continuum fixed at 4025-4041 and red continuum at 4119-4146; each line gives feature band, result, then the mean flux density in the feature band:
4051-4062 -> 0.08 mag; 48.9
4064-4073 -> 0.16 mag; 45.4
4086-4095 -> -0.06 mag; 55.5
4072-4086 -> 0.08 mag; 49.1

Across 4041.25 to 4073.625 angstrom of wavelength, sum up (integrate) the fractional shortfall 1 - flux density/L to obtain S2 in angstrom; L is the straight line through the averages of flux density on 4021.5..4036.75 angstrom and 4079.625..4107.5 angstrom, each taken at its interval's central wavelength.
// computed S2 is 2.41 angstrom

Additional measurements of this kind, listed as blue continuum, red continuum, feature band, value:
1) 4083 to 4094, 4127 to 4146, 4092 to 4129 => 2.4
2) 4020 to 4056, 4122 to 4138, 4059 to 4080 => 1.9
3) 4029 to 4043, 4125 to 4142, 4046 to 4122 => 5.7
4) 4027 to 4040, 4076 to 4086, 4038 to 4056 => 1.2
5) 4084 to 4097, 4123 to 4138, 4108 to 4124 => 0.1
